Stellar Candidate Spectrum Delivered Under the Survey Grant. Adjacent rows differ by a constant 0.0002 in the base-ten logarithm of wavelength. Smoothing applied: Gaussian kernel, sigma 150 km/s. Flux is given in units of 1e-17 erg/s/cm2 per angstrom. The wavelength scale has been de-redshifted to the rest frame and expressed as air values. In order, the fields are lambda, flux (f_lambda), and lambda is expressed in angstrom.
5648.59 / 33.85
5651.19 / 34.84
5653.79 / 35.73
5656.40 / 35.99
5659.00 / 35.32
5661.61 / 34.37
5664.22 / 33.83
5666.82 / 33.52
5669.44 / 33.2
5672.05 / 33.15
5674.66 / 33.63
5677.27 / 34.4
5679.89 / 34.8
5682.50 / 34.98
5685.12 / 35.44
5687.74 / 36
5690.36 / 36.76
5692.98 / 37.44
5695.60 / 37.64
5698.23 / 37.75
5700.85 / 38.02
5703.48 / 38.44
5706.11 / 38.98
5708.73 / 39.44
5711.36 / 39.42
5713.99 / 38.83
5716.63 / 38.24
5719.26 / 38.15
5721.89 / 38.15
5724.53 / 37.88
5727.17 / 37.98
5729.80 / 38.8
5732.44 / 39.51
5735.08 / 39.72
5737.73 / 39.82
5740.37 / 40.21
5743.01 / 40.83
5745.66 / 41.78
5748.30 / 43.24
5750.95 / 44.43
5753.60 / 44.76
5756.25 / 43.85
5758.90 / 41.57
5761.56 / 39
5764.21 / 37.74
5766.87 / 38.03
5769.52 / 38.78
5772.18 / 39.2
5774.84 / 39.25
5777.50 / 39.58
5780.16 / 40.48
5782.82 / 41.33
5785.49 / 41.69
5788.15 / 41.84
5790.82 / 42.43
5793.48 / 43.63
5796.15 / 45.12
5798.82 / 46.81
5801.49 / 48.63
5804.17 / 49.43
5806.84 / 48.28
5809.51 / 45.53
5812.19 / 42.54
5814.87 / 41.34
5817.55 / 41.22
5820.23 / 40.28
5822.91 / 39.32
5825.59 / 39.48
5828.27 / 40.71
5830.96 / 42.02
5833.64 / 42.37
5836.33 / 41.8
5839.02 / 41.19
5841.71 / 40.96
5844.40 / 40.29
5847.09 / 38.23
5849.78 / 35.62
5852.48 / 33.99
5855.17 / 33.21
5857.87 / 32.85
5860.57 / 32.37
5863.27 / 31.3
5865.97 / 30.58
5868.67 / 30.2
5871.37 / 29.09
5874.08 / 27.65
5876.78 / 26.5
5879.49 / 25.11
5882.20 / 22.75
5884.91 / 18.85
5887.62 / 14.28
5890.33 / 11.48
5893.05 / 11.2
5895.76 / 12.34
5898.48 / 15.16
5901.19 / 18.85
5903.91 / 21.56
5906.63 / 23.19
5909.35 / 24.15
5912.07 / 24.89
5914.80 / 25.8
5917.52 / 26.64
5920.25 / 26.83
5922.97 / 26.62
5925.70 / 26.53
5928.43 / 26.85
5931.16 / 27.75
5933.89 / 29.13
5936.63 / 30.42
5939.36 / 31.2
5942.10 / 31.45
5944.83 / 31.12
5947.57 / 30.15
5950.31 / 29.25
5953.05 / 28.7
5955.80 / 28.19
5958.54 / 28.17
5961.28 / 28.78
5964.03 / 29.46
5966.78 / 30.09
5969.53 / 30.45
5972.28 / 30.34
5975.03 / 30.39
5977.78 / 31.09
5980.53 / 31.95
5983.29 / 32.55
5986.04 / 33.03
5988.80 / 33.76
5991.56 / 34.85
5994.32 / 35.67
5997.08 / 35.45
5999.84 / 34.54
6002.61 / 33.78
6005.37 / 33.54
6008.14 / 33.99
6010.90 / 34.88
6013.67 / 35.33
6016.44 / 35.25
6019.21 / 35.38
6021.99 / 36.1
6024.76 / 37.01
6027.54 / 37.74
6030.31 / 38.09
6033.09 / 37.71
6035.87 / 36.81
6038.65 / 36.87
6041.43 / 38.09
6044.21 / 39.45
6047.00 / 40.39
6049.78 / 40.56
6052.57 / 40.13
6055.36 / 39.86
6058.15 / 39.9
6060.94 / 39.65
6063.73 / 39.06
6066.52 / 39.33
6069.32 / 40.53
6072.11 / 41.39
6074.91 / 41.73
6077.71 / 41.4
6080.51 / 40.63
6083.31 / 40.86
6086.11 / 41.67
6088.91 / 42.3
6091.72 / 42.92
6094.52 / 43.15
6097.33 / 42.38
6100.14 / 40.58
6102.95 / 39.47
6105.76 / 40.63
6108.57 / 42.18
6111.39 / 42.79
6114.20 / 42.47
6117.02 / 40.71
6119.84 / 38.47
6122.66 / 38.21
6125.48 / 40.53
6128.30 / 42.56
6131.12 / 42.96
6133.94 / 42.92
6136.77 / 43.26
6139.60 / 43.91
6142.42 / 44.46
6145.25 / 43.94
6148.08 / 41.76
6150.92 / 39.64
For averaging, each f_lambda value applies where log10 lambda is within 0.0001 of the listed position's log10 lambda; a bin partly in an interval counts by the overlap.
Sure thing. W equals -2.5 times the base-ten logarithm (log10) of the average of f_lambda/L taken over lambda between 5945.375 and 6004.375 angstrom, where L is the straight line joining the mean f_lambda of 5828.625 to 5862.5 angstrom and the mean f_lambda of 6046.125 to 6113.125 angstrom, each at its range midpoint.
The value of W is 0.250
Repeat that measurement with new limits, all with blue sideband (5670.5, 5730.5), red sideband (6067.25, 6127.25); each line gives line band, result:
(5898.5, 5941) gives 0.46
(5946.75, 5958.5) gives 0.34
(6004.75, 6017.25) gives 0.16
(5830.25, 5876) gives 0.10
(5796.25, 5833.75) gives -0.14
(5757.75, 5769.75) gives -0.03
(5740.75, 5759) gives -0.14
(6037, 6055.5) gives 0.04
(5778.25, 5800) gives -0.13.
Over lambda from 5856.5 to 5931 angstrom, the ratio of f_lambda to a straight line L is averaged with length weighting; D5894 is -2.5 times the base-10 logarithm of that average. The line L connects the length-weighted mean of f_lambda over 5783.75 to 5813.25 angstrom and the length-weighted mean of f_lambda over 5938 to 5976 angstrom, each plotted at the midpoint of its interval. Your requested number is 0.44 mag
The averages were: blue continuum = 45.1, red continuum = 29.8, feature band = 23.9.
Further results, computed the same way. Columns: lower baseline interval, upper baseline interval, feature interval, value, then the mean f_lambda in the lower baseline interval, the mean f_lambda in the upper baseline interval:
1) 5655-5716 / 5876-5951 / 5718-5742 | -0.16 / 36.2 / 23.9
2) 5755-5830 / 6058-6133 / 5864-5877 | 0.39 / 42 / 41.1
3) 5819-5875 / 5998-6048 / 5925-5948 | 0.23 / 36.4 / 36.3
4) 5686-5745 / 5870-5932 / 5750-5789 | -0.20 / 38.6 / 22.3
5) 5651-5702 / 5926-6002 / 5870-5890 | 0.37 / 35.3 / 30.9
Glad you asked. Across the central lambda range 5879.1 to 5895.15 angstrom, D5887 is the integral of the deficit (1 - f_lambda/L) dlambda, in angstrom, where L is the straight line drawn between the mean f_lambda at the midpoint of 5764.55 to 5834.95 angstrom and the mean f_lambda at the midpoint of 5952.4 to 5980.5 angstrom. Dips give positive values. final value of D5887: 8.6 angstrom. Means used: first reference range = 42.2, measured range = 16.6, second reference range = 29.7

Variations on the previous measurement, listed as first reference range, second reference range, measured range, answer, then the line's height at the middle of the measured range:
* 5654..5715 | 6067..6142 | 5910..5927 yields 5.7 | 39.2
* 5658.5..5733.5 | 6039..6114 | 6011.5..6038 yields 2.4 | 40.2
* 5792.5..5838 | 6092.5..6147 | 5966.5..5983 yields 4.5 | 42.6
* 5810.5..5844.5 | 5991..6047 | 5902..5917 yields 5.8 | 39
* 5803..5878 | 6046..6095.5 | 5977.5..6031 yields 7.0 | 40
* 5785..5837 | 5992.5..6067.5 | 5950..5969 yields 4.9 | 39.1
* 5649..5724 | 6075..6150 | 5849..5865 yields 2.3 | 38.5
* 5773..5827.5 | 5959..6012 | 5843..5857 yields 1.4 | 40.1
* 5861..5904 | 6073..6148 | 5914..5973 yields -3.5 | 27.2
